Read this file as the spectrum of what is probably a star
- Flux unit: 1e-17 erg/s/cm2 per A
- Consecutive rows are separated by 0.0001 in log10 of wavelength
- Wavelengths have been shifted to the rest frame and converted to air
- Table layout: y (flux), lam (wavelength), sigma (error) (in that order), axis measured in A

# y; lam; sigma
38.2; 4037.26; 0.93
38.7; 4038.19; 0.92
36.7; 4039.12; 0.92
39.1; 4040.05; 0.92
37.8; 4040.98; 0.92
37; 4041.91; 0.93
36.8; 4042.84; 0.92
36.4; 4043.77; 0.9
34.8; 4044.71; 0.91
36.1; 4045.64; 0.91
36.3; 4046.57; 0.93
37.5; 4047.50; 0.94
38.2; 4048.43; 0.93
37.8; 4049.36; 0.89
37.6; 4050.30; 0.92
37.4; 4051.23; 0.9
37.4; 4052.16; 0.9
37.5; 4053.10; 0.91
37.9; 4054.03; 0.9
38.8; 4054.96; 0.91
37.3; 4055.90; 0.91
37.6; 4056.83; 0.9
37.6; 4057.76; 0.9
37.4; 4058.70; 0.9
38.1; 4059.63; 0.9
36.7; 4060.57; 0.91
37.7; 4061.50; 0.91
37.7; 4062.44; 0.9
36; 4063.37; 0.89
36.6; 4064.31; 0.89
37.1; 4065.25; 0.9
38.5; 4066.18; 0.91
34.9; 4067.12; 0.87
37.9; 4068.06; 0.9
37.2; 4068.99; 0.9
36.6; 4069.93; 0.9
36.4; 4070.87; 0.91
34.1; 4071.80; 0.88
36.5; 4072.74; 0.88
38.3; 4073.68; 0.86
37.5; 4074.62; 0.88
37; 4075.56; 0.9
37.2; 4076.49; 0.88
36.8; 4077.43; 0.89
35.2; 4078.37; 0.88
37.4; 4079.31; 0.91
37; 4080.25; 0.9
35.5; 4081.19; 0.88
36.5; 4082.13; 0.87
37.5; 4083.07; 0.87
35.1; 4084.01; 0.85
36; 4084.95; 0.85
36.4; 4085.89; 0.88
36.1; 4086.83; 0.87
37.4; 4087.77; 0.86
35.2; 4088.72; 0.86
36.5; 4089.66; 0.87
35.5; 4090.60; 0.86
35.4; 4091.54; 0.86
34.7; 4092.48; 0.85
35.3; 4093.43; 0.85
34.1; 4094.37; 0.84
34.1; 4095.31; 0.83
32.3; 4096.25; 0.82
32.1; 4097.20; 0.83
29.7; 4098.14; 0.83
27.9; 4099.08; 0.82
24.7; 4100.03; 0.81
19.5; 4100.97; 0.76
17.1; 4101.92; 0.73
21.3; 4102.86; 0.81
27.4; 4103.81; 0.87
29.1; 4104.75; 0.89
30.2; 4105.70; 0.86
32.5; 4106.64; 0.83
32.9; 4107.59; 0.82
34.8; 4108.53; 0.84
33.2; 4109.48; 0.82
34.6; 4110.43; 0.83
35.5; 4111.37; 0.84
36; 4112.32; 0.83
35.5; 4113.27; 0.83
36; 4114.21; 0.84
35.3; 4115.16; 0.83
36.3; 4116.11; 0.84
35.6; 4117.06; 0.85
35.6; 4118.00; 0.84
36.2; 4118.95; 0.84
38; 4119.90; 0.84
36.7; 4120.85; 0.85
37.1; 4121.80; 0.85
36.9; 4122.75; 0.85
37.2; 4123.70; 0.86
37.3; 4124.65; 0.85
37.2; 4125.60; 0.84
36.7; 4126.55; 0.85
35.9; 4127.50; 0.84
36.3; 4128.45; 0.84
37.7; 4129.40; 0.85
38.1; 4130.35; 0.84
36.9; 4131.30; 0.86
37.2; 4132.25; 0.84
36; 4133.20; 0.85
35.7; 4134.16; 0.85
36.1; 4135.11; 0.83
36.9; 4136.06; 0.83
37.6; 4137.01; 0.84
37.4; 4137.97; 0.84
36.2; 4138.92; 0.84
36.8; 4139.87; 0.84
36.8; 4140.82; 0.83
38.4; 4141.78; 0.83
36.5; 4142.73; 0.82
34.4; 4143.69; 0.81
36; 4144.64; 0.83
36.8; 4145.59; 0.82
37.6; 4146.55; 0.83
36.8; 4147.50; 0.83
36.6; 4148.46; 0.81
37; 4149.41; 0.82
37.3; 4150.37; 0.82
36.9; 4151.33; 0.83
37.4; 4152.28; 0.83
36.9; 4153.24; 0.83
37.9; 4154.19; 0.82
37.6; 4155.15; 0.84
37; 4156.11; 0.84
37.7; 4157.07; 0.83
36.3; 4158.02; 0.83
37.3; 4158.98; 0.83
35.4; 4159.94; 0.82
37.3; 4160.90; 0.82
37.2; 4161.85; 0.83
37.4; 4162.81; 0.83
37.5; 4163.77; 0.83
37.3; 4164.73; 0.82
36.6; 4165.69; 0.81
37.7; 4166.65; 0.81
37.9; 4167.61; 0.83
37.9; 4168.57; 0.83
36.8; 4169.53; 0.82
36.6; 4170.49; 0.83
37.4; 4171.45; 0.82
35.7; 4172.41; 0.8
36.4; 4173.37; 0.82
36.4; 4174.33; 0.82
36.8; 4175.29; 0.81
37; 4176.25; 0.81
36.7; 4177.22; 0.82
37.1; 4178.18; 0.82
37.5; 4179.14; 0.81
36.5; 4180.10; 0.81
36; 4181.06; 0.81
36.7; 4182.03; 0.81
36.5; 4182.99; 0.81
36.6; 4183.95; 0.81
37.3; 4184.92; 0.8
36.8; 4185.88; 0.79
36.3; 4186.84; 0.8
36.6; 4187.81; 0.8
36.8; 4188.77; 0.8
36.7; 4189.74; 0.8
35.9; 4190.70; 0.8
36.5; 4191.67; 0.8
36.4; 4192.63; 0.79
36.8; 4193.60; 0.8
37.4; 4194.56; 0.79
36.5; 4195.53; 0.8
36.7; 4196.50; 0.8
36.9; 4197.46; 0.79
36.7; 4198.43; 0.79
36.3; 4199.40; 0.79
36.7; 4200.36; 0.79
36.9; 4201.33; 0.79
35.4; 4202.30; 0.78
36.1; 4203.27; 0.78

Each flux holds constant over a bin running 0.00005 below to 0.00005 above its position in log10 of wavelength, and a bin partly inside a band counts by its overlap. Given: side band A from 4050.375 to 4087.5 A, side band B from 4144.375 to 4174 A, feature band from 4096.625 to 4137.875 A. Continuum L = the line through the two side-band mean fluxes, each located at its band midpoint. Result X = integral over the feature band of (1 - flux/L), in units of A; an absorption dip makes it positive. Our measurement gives 3.6 A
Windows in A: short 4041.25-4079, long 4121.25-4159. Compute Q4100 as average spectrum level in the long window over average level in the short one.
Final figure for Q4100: 1.00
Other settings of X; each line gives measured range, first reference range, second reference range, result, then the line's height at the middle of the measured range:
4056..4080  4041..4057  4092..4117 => -1.22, 35.2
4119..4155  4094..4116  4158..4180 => -3.25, 33.9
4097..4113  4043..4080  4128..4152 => 3.27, 36.9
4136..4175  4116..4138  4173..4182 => -0.25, 36.7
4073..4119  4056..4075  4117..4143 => 4.12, 36.9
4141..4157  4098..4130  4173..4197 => -0.96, 34.9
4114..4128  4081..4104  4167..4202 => -1.24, 33.6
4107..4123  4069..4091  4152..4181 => 0.46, 36.7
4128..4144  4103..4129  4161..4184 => -0.53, 35.6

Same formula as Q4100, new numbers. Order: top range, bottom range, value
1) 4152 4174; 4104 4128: 1.05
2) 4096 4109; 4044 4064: 0.75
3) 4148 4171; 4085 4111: 1.18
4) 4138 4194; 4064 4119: 1.08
